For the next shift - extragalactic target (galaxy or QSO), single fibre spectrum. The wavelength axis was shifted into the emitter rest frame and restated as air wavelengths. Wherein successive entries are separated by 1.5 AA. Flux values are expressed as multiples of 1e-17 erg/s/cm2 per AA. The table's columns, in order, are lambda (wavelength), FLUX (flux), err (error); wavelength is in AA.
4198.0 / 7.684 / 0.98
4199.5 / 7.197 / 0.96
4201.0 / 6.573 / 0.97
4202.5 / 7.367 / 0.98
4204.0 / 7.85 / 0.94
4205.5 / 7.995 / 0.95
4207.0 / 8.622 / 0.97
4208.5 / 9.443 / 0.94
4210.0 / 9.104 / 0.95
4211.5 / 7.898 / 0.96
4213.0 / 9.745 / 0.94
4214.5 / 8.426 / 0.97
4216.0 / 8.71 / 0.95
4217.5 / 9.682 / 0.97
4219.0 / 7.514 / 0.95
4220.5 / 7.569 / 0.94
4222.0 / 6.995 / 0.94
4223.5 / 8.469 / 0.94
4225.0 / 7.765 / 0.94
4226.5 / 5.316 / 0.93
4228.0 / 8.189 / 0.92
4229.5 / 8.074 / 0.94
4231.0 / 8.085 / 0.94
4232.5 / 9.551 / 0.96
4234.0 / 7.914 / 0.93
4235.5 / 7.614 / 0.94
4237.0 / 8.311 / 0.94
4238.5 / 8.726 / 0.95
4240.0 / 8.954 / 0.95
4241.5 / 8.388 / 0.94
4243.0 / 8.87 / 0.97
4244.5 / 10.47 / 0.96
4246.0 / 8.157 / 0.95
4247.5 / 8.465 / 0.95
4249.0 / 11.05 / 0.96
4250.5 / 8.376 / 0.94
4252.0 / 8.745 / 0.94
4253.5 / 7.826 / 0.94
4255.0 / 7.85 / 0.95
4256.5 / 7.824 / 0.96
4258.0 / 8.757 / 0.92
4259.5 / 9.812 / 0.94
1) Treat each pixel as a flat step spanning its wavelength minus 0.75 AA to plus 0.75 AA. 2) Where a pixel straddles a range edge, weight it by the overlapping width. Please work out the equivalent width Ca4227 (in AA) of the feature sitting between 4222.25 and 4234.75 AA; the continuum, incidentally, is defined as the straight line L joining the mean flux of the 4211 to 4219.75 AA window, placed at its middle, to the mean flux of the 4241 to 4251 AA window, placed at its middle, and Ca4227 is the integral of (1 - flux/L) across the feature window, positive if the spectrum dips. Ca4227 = 1.41 AA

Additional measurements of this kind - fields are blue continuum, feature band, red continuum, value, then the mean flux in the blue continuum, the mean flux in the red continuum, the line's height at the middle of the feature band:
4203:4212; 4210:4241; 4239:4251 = 2.01 AA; 8.47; 9.1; 8.77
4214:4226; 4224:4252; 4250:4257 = -1.26 AA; 8.08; 8.13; 8.1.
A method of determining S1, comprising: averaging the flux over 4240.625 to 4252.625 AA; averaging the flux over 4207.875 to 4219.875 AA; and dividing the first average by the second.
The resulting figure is 1.03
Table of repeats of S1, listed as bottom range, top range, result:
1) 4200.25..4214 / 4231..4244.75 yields 1.04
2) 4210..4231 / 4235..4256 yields 1.08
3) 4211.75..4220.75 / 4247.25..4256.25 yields 1.01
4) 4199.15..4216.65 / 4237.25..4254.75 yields 1.07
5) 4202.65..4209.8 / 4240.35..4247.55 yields 1.06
